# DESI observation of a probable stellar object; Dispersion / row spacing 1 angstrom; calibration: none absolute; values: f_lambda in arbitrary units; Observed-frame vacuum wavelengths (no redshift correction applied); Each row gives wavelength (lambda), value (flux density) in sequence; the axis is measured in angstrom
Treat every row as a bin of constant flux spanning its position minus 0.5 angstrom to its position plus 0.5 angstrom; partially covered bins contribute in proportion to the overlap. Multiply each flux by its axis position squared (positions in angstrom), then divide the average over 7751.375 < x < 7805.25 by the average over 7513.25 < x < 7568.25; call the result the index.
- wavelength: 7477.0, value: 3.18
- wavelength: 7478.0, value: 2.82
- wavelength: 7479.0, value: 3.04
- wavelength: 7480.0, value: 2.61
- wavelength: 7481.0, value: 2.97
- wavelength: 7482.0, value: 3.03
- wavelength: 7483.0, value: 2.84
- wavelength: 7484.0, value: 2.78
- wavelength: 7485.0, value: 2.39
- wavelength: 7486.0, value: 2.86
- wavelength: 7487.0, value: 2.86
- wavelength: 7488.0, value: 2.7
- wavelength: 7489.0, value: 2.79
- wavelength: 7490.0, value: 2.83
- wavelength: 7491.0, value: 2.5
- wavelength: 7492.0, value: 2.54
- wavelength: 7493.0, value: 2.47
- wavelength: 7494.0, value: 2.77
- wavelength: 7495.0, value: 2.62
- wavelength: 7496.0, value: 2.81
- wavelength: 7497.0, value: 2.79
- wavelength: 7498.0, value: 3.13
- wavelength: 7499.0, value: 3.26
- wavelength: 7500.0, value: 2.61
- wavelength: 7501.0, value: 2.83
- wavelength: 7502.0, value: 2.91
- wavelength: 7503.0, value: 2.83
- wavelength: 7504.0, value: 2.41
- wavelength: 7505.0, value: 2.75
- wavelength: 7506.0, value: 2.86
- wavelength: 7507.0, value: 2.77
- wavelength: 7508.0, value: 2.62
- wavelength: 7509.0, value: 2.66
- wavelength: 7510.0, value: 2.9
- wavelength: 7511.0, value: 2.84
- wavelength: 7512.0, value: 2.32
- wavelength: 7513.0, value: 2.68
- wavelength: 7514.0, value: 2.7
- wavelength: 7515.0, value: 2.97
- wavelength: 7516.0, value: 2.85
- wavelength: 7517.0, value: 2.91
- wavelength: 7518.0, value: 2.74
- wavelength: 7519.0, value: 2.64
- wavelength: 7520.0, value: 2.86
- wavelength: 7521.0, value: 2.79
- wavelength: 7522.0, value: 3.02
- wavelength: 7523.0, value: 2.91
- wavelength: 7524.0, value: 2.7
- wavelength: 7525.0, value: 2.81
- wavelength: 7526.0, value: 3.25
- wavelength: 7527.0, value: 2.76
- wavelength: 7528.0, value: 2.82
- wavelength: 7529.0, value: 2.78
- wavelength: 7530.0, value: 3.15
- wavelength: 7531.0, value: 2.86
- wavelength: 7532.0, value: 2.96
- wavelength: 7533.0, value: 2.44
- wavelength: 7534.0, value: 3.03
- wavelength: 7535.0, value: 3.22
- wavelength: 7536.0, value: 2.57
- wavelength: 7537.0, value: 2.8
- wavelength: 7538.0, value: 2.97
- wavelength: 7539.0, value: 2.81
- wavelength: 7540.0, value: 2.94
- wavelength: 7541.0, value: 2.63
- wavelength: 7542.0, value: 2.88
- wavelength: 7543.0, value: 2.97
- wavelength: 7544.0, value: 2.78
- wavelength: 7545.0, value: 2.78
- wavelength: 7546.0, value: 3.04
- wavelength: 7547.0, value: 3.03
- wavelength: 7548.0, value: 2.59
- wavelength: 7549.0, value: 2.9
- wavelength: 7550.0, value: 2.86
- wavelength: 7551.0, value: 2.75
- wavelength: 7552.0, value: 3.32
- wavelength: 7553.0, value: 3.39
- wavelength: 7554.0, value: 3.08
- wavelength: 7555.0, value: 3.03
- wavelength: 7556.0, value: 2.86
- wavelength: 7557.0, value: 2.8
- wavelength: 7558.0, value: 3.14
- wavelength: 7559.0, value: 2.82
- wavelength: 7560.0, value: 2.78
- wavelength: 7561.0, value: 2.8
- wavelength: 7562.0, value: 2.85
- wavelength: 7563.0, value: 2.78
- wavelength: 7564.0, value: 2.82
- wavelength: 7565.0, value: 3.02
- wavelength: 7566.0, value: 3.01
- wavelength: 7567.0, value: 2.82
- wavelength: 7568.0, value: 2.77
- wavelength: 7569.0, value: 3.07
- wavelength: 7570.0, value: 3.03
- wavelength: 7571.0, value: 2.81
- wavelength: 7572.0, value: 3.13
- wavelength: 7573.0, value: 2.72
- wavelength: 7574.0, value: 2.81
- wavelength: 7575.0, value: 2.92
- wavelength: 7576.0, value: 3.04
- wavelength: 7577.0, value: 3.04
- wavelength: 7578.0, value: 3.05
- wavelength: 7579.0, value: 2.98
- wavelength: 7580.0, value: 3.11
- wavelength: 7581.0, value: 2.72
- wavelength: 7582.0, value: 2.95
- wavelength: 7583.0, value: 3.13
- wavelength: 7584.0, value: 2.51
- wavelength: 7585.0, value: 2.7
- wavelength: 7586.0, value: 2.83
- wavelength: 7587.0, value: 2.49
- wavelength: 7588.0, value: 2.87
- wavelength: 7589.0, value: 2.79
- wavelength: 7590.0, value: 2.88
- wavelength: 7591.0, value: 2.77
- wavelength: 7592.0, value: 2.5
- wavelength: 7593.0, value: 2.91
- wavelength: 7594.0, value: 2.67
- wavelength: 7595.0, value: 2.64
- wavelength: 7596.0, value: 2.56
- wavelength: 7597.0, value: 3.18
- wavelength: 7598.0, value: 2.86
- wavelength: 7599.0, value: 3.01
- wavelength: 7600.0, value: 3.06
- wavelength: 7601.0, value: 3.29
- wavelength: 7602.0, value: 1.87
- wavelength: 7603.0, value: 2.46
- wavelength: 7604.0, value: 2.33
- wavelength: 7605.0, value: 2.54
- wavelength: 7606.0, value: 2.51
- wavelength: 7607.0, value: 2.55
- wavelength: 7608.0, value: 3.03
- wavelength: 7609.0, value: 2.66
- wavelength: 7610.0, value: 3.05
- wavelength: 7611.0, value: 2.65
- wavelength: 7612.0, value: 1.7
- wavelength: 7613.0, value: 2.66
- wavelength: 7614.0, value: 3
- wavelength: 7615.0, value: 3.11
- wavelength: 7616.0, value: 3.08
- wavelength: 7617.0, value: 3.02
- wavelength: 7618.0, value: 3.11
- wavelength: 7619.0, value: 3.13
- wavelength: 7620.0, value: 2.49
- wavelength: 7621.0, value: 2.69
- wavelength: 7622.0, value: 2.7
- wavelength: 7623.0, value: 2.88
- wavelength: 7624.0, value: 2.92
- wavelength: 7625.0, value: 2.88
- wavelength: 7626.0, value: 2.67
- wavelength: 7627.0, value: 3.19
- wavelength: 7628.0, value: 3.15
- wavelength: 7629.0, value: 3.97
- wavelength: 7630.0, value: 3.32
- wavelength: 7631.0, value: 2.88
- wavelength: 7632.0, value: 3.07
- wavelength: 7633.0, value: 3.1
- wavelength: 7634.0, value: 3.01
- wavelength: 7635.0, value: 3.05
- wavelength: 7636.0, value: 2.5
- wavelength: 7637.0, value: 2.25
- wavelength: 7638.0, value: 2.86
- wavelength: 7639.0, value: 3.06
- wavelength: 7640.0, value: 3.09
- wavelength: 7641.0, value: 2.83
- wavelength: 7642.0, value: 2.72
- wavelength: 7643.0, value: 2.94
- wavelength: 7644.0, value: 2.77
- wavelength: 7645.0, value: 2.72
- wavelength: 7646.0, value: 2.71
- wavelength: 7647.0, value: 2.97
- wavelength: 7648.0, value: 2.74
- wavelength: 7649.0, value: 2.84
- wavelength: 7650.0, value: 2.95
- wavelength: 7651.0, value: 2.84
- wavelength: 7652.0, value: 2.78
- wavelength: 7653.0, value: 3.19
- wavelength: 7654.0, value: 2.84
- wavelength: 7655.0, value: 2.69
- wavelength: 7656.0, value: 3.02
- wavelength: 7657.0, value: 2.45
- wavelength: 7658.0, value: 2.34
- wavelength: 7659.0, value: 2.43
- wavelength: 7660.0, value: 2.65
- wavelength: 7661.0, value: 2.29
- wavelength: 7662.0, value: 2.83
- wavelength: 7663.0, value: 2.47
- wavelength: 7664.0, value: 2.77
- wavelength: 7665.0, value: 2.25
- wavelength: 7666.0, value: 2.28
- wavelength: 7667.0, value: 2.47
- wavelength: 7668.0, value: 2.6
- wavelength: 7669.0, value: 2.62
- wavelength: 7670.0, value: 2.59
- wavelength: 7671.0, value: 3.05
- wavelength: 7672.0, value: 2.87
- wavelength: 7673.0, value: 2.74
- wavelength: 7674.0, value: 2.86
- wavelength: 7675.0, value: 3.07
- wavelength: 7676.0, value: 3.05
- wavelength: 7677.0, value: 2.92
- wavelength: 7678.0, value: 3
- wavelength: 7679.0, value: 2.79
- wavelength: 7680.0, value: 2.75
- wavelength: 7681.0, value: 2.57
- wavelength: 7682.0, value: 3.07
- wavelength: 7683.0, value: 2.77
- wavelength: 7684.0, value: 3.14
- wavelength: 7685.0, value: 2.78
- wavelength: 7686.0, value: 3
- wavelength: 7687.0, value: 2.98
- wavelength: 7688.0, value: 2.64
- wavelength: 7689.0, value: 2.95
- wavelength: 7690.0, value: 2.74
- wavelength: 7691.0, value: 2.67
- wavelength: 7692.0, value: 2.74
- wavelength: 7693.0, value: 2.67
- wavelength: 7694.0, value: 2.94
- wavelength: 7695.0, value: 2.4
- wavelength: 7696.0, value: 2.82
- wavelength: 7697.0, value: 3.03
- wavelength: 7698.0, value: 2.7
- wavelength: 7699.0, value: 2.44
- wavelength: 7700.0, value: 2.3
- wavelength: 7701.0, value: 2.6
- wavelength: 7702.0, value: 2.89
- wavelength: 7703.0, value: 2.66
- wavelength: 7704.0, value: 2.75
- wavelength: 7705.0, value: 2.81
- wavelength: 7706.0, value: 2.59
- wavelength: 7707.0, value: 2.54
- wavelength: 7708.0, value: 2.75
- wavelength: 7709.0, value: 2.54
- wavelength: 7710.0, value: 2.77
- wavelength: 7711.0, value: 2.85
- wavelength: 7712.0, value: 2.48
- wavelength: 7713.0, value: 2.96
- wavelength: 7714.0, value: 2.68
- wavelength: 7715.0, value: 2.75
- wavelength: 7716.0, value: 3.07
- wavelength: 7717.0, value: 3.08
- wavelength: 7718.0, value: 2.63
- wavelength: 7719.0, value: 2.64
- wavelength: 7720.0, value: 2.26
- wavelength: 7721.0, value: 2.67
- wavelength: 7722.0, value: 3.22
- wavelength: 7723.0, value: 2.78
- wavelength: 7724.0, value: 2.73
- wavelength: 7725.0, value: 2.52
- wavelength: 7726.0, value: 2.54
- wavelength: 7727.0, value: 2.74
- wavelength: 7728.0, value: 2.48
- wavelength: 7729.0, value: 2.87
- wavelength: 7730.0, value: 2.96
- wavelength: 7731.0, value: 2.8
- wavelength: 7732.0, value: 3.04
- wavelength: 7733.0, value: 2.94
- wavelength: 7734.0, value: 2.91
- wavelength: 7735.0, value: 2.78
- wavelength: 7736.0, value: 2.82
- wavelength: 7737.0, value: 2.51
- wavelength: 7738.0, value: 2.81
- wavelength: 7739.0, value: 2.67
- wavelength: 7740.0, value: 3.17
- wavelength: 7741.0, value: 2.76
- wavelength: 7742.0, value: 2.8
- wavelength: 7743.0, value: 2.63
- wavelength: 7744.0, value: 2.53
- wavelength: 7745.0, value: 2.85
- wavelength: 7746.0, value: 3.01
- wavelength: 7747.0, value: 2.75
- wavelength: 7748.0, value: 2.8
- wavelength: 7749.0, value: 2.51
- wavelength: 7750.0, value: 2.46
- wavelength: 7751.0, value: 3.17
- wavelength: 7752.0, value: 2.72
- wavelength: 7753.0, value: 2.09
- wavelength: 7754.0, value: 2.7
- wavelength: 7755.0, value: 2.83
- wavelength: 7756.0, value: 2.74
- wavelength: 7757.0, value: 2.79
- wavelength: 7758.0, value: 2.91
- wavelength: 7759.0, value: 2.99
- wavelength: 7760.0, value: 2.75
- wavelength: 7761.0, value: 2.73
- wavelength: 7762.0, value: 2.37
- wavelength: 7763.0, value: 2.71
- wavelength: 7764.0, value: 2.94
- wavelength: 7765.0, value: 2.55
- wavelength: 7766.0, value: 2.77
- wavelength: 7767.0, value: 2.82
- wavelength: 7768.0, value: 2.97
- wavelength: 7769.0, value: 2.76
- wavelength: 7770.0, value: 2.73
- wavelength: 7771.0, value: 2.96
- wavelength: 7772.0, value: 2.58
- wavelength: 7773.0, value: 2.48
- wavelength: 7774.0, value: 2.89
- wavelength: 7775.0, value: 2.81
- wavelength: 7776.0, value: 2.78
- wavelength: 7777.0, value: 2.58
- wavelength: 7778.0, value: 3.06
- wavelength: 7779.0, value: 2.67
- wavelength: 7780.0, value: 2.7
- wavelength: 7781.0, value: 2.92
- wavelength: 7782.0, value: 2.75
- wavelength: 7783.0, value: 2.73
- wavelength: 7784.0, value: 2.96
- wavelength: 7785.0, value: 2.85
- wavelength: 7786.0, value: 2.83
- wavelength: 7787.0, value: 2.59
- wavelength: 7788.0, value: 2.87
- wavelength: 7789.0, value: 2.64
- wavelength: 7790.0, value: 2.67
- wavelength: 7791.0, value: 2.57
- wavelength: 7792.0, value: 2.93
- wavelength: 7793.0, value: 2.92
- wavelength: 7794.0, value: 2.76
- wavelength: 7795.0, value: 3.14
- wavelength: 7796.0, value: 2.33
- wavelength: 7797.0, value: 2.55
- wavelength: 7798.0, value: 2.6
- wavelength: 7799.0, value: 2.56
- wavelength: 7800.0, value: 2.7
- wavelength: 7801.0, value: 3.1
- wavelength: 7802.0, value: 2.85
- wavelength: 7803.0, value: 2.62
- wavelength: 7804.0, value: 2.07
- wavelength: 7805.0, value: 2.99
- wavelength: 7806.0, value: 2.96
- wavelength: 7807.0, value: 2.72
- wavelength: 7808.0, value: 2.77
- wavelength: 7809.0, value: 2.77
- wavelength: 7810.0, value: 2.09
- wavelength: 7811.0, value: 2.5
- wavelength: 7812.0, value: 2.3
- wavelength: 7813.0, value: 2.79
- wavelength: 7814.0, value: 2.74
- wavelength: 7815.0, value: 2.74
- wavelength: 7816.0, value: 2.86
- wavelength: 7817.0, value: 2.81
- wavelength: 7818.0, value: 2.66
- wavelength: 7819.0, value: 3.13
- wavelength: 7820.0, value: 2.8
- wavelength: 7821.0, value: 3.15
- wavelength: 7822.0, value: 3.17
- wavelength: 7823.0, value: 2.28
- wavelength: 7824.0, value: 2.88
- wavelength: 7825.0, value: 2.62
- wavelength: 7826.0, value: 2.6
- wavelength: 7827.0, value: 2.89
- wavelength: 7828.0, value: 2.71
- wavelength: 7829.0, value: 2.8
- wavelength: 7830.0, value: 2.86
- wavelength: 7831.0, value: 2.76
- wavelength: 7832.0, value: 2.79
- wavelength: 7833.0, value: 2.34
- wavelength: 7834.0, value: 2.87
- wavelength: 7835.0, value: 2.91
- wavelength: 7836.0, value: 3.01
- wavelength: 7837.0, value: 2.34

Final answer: 1.01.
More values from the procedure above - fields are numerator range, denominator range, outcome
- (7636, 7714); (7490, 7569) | 1.00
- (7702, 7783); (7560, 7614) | 1.03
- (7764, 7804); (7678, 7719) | 1.02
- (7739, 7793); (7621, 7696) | 1.01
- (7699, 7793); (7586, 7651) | 1.00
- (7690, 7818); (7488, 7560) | 1.02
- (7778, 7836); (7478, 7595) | 1.04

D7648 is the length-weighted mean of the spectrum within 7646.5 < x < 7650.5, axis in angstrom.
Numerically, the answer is 2.88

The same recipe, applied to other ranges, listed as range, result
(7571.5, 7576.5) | 2.92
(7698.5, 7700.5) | 2.37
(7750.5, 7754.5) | 2.67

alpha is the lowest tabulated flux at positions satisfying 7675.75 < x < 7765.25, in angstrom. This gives 2.09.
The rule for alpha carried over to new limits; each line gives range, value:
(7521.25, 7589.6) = 2.44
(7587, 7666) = 1.7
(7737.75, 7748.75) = 2.53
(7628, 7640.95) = 2.25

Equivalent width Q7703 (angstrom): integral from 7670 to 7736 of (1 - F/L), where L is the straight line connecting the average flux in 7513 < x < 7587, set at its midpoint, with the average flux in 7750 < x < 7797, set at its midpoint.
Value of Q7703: 0.4 angstrom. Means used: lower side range 2.89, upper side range 2.76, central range 2.78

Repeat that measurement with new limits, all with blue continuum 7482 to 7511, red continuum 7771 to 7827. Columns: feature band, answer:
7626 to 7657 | -1.96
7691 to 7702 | 0.28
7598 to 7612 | 0.45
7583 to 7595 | 0.08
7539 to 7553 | -0.72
